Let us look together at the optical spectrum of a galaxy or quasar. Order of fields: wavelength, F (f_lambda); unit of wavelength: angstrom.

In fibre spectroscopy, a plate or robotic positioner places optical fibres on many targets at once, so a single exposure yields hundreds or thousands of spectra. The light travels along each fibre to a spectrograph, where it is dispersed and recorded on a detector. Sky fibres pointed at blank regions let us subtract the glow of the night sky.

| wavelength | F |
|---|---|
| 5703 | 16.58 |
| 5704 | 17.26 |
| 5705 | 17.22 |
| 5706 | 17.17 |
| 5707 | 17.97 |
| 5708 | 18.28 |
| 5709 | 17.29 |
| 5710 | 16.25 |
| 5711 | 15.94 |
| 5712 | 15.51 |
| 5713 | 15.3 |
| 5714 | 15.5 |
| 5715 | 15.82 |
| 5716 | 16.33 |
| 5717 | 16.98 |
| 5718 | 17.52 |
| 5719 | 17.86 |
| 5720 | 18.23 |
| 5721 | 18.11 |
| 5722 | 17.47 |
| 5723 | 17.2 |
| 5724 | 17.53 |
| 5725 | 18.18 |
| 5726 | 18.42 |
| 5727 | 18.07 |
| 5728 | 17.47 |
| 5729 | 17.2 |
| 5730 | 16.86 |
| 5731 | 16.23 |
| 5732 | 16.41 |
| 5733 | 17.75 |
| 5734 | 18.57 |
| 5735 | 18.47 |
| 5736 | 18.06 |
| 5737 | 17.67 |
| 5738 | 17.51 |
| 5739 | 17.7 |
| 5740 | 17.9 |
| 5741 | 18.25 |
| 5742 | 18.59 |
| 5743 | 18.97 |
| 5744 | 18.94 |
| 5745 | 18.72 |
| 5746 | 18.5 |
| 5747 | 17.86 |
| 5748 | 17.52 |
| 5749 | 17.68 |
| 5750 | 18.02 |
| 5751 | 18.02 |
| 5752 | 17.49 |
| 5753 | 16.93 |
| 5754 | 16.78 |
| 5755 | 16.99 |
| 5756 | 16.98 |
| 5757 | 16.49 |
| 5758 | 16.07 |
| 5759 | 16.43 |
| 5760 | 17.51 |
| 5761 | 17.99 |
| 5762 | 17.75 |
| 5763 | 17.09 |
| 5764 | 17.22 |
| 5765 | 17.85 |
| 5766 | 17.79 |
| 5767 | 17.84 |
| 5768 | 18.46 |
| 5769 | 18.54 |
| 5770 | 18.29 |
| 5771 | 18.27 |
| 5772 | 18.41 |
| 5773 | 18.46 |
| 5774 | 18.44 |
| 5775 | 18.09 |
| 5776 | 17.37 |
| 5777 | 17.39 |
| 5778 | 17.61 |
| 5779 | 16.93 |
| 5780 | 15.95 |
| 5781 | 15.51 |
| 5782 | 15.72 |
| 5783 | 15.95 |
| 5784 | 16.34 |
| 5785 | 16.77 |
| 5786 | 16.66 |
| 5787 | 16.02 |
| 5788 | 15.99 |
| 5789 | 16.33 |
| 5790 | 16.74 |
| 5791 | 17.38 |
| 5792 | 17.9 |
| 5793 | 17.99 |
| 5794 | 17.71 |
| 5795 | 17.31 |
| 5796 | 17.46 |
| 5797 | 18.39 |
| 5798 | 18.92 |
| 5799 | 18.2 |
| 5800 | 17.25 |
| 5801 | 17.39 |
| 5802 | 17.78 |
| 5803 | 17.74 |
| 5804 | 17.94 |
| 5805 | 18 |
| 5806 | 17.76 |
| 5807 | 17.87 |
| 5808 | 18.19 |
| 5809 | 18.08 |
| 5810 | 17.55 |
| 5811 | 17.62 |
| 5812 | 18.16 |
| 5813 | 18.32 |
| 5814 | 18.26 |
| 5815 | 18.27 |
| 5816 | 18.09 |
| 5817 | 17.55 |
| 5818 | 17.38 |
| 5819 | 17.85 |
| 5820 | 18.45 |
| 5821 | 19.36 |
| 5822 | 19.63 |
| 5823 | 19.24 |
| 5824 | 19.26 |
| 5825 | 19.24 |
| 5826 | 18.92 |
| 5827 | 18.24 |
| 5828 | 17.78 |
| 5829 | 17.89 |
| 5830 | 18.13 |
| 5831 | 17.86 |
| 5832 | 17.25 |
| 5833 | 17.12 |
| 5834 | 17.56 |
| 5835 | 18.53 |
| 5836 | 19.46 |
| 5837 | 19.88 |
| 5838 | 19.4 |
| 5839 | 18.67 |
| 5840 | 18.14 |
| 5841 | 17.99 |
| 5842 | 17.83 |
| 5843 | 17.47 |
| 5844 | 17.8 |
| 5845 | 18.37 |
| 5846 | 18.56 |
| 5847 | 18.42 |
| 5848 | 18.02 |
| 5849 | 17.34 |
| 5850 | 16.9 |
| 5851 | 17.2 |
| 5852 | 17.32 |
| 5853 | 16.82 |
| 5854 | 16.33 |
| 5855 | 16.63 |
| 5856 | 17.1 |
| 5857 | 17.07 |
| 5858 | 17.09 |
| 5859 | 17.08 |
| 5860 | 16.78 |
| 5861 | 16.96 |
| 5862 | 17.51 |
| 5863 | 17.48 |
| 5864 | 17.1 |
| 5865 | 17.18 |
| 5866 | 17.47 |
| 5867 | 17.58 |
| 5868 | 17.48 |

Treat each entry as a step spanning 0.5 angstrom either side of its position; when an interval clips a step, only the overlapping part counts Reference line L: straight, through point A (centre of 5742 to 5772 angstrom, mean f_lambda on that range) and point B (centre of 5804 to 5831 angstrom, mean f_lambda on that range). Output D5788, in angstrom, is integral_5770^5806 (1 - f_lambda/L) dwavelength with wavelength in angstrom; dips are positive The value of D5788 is 1.3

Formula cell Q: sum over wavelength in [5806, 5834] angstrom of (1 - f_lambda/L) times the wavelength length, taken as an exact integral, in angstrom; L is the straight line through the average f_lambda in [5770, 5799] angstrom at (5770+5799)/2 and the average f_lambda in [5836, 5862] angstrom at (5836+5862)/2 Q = -1.1 angstrom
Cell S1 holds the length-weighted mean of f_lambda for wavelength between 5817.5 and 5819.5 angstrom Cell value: 17.6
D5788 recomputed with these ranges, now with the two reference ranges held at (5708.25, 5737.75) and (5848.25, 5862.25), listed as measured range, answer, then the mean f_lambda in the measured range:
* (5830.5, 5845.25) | -1.0 angstrom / 18.2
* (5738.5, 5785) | -1.1 angstrom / 17.5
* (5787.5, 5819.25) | -1.2 angstrom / 17.7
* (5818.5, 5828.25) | -1.0 angstrom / 18.8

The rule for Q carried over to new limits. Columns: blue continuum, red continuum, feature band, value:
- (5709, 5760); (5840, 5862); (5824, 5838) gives -0.8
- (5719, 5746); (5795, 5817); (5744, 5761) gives 0.4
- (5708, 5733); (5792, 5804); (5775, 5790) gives 1.0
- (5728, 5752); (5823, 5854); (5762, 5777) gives 0.0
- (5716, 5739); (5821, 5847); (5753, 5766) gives 0.5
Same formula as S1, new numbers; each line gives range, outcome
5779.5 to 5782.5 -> 15.7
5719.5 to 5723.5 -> 17.8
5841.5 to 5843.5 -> 17.6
